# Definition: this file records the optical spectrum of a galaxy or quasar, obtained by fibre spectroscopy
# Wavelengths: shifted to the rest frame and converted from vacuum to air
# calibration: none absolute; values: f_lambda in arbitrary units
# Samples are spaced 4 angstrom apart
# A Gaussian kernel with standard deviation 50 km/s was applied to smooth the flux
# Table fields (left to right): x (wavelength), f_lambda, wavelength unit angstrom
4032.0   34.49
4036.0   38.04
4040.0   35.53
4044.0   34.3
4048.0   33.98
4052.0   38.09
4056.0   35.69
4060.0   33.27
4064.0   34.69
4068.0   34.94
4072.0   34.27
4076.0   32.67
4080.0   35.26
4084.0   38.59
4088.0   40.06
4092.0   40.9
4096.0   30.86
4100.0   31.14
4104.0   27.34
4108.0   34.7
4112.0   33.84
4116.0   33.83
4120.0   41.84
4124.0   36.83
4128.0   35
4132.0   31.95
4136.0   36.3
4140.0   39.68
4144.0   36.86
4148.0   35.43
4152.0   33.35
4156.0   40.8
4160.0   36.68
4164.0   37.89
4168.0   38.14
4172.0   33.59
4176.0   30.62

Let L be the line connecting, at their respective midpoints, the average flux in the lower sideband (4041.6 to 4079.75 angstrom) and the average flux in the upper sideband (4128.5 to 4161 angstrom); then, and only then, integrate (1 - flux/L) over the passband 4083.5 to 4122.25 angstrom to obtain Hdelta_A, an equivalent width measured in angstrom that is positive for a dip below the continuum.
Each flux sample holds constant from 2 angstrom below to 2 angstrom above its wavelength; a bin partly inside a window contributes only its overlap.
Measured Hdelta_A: 0.3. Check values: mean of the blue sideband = 34.7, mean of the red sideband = 36.3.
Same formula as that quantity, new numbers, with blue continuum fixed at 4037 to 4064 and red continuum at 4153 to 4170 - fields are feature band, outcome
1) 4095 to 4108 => 2.2 angstrom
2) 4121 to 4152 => 1.2 angstrom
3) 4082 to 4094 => -1.2 angstrom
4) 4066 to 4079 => 0.6 angstrom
